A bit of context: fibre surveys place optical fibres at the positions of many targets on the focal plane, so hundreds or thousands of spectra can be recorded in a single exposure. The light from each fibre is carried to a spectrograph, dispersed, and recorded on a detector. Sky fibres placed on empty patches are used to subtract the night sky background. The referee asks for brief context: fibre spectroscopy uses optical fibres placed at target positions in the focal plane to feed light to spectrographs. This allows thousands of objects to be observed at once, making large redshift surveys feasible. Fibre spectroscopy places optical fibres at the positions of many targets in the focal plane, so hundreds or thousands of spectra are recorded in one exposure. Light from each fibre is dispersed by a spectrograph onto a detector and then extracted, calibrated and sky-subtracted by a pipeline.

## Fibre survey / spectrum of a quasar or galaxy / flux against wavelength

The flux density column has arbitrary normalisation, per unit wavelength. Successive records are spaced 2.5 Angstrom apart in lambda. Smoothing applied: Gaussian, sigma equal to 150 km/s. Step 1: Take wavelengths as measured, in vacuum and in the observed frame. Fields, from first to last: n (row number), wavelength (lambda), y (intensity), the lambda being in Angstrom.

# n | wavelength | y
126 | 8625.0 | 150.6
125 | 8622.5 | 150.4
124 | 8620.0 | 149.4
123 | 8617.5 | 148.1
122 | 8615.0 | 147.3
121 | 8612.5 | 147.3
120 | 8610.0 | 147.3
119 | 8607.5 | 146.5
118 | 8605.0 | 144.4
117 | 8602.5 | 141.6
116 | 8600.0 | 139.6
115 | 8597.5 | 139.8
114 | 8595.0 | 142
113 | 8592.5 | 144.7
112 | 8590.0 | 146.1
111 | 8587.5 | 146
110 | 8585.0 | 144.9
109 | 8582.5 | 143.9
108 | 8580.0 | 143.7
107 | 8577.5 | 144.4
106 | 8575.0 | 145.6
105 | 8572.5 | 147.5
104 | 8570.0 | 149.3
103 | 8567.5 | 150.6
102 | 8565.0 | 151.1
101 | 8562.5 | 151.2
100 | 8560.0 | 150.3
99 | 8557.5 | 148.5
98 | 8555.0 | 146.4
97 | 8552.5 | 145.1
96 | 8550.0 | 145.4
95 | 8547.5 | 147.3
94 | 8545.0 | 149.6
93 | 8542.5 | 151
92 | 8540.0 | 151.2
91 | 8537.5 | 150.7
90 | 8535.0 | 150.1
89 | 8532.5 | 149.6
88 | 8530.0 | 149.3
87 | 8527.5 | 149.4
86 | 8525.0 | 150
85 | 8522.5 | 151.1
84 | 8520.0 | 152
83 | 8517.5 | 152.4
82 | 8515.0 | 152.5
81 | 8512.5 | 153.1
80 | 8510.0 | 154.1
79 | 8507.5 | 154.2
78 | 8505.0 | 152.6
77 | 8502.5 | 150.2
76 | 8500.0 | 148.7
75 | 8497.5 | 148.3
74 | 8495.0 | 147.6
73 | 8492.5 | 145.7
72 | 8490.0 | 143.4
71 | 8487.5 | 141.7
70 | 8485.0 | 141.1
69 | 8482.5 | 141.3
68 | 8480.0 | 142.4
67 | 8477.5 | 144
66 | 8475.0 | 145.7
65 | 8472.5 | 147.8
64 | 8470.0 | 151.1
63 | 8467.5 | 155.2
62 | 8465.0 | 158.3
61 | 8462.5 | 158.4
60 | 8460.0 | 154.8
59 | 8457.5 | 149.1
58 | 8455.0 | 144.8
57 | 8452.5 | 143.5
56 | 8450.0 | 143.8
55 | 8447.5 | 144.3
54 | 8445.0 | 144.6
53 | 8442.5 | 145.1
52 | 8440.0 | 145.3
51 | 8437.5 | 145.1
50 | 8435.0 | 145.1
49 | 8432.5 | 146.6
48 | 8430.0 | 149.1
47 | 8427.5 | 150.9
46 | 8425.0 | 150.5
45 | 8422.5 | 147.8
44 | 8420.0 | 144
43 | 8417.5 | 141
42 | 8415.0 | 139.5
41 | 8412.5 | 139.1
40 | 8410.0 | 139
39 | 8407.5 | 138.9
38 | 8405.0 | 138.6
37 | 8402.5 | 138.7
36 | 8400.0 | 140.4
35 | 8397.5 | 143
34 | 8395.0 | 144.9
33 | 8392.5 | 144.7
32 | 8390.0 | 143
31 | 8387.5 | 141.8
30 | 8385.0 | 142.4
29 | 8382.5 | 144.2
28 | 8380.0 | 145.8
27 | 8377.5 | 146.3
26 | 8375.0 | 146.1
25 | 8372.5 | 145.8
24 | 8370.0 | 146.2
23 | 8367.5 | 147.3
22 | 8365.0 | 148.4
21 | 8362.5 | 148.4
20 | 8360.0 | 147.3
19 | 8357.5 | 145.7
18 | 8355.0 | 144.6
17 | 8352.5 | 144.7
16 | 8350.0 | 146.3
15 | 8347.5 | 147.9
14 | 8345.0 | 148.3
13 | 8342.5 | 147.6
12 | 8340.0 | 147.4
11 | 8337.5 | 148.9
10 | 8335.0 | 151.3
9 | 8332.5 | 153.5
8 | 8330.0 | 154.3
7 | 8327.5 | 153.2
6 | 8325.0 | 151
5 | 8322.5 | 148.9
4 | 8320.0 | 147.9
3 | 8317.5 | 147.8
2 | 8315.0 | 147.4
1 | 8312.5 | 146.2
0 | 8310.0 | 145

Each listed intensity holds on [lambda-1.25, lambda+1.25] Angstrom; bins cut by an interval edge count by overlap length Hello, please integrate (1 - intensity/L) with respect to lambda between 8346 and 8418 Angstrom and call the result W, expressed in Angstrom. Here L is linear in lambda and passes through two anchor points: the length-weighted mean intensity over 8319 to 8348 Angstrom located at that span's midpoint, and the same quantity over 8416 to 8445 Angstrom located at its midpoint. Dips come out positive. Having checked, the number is 2.1 Angstrom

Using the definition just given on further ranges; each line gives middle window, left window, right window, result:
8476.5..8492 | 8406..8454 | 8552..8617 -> 0.3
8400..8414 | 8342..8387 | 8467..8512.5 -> 0.7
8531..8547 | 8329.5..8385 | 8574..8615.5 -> -0.6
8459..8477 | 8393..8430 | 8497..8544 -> -0.7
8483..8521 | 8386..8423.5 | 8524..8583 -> -0.8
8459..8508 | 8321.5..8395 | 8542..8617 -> -0.6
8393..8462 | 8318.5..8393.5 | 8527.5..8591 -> 1.4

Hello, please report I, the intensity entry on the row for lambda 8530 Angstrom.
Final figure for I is 149.3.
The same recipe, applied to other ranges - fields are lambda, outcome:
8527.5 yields 149.4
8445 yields 144.6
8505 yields 152.6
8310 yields 145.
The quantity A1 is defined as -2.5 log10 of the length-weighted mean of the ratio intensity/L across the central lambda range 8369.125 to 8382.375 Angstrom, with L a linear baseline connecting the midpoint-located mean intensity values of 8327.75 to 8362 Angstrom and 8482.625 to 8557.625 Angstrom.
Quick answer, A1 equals 0.02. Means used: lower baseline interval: 148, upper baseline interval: 149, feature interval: 146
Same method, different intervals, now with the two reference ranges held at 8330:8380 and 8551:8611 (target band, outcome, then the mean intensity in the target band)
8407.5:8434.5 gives 0.019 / 144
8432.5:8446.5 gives 0.013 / 145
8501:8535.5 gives -0.038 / 151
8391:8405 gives 0.039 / 142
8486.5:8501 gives 0.004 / 146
